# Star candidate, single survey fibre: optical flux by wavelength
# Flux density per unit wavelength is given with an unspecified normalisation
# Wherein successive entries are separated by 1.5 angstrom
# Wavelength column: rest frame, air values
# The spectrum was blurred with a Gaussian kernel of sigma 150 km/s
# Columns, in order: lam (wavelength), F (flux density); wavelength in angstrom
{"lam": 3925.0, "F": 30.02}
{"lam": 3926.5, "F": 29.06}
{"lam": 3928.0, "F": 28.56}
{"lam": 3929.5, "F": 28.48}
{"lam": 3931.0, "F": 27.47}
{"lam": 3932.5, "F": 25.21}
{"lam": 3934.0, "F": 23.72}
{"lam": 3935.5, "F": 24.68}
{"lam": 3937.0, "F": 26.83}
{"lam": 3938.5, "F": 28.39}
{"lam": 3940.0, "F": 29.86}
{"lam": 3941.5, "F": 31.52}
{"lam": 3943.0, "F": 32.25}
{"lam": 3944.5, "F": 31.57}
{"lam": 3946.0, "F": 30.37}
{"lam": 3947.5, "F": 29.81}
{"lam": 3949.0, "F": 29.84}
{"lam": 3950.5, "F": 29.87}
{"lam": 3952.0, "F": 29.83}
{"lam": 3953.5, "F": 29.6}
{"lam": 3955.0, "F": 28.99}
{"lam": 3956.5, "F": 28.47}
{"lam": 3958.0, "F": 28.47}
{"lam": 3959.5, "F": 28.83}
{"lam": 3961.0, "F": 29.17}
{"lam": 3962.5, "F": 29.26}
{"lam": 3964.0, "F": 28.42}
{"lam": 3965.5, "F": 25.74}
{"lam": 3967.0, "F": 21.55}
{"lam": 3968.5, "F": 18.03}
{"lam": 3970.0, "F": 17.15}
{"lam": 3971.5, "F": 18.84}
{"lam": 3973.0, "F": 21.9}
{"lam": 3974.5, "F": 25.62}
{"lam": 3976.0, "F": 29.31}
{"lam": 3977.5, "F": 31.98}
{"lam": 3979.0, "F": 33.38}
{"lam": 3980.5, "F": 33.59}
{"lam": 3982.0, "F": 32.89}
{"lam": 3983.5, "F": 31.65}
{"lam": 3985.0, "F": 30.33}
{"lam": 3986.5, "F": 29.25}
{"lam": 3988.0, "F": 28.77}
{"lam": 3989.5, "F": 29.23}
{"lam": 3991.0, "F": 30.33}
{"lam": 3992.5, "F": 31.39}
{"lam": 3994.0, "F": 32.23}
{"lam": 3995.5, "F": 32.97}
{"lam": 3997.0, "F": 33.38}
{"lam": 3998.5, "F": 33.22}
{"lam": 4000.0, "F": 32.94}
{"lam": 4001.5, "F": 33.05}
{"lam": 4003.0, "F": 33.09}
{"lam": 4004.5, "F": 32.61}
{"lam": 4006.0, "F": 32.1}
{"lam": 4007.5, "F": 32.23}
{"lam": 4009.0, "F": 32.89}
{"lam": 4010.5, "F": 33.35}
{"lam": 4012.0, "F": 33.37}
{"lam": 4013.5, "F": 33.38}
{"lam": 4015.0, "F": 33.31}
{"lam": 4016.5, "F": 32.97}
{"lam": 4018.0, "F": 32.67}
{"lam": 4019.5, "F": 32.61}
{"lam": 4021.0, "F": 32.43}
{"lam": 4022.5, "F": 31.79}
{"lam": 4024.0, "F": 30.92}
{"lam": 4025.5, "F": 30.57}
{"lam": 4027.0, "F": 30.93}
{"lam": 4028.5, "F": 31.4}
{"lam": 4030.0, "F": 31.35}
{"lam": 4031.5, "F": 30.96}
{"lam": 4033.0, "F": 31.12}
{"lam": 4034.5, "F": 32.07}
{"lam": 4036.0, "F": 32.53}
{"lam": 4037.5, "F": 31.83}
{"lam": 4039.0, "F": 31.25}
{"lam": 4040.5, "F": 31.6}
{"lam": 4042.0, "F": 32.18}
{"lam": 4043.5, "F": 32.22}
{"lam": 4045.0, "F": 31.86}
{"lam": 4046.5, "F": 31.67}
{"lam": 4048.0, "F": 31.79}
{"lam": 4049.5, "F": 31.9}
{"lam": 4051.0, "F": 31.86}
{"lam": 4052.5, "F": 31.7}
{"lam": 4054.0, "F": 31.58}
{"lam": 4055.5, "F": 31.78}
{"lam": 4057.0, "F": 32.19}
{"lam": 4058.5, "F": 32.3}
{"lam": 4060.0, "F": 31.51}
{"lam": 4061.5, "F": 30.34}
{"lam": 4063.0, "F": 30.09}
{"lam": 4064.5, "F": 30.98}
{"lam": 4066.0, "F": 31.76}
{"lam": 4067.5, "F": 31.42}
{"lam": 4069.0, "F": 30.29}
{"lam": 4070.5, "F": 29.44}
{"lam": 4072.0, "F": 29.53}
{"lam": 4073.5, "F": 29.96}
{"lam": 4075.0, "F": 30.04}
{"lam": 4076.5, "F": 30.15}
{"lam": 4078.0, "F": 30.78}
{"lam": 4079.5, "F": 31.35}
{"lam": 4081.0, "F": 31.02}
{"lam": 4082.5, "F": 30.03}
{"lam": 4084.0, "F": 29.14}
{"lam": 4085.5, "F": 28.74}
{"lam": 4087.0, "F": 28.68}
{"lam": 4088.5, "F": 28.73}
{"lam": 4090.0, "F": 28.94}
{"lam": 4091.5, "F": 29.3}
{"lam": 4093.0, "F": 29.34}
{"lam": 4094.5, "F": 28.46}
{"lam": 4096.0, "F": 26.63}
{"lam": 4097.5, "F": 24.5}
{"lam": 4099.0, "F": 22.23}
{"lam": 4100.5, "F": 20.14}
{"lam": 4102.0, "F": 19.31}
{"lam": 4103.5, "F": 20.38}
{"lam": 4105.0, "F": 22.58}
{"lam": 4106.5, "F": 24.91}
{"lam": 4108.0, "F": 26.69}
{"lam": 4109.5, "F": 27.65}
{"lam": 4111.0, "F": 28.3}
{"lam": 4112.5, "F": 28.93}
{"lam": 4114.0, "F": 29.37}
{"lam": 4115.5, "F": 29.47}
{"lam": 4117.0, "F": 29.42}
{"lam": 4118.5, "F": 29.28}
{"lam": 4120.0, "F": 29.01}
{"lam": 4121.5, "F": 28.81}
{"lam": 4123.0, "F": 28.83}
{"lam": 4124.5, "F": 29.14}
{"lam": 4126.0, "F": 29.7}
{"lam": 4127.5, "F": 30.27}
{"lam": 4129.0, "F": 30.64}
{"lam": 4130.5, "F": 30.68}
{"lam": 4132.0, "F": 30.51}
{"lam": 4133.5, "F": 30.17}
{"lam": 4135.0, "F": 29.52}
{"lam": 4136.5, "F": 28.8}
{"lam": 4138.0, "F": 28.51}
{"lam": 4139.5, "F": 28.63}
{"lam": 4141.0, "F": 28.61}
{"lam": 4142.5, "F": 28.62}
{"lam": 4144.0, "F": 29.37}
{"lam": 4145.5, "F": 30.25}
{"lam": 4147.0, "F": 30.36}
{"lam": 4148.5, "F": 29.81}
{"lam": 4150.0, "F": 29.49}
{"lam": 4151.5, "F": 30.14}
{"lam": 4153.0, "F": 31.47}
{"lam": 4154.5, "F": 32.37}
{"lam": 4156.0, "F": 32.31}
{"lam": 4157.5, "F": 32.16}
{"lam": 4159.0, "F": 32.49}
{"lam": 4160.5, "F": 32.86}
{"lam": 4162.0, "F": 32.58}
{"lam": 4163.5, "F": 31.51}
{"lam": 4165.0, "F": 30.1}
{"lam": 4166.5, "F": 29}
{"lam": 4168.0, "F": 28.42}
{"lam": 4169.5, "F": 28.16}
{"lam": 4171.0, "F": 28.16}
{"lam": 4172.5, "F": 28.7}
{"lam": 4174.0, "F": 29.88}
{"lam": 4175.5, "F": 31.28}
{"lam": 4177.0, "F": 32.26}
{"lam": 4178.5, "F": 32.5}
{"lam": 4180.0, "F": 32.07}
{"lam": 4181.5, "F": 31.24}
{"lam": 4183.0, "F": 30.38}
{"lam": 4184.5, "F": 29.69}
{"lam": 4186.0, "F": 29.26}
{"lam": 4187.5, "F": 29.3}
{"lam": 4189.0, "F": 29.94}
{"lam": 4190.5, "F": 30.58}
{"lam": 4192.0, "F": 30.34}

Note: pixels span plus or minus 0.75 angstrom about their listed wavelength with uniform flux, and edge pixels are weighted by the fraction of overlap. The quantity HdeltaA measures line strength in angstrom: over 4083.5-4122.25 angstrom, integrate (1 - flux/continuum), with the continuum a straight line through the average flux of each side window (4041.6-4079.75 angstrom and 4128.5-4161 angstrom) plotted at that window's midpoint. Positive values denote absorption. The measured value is 4.9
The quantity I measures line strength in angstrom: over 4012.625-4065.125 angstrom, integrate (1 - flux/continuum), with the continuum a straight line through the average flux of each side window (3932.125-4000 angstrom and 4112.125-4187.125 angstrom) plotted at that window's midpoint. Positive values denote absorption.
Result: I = -4.5 angstrom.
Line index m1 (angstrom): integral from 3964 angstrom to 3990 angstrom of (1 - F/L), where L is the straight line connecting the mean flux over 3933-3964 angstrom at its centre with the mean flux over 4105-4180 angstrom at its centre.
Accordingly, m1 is 1.87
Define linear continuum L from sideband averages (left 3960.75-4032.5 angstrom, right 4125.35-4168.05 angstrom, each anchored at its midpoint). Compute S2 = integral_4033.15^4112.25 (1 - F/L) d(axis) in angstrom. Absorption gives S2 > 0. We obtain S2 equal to 2.46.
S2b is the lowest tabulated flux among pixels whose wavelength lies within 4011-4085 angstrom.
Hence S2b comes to 29.14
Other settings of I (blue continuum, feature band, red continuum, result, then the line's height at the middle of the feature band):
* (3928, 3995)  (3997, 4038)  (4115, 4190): -4.9 angstrom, 28.8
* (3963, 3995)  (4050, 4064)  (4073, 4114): -2.1 angstrom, 27.5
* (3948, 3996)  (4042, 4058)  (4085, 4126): -2.5 angstrom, 27.5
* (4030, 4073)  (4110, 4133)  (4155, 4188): 1.1 angstrom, 31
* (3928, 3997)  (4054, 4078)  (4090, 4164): -1.9 angstrom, 28.6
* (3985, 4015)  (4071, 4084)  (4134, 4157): 0.3 angstrom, 30.9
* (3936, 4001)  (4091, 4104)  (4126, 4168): 2.4 angstrom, 30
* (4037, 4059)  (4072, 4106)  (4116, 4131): 3.7 angstrom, 30.6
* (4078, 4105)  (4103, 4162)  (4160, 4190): -1.5 angstrom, 28.6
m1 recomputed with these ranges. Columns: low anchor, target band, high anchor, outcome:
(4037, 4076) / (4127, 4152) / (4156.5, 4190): 0.9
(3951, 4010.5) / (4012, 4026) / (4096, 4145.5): -1.7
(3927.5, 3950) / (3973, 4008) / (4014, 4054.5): -1.1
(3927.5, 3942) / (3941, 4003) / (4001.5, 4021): 1.8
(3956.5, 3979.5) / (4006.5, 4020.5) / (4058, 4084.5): -2.5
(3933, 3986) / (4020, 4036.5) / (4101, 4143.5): -2.0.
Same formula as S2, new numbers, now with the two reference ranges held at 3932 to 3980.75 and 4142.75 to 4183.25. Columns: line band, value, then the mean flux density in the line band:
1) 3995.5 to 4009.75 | -2.3 angstrom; 32.8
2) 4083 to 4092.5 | 0.2 angstrom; 29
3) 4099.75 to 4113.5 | 2.5 angstrom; 24.4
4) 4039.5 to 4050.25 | -1.1 angstrom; 31.9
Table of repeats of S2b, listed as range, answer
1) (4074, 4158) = 19.31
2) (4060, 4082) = 29.44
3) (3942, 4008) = 17.15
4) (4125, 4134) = 29.7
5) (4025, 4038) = 30.57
